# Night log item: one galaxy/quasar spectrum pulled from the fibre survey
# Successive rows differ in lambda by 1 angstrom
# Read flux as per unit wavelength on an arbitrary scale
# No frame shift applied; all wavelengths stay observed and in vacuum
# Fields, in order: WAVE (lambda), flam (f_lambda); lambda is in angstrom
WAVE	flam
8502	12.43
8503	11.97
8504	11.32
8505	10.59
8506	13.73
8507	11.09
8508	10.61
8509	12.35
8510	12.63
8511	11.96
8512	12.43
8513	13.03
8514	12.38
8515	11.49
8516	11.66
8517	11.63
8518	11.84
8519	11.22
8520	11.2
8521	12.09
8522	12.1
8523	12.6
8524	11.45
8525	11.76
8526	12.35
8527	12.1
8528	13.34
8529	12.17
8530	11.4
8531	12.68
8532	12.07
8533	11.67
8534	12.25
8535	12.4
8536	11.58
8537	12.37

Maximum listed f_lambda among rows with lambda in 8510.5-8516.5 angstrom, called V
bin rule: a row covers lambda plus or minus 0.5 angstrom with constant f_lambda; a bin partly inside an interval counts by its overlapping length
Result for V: 13.03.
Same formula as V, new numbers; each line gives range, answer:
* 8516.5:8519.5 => 11.84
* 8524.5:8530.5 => 13.34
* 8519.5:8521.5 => 12.09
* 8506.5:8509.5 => 12.35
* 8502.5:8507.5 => 13.73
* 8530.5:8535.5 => 12.68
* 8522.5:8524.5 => 12.6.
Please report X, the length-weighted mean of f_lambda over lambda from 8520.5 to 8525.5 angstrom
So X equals 12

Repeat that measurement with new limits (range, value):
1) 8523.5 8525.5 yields 11.6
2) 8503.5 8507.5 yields 11.7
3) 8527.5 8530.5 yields 12.3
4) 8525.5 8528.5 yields 12.6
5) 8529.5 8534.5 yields 12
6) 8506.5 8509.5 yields 11.3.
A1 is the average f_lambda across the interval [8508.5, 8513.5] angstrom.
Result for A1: 12.5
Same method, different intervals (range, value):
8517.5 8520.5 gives 11.4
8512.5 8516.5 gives 12.1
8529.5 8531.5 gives 12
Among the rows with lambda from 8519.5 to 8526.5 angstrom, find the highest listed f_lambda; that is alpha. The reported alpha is 12.6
